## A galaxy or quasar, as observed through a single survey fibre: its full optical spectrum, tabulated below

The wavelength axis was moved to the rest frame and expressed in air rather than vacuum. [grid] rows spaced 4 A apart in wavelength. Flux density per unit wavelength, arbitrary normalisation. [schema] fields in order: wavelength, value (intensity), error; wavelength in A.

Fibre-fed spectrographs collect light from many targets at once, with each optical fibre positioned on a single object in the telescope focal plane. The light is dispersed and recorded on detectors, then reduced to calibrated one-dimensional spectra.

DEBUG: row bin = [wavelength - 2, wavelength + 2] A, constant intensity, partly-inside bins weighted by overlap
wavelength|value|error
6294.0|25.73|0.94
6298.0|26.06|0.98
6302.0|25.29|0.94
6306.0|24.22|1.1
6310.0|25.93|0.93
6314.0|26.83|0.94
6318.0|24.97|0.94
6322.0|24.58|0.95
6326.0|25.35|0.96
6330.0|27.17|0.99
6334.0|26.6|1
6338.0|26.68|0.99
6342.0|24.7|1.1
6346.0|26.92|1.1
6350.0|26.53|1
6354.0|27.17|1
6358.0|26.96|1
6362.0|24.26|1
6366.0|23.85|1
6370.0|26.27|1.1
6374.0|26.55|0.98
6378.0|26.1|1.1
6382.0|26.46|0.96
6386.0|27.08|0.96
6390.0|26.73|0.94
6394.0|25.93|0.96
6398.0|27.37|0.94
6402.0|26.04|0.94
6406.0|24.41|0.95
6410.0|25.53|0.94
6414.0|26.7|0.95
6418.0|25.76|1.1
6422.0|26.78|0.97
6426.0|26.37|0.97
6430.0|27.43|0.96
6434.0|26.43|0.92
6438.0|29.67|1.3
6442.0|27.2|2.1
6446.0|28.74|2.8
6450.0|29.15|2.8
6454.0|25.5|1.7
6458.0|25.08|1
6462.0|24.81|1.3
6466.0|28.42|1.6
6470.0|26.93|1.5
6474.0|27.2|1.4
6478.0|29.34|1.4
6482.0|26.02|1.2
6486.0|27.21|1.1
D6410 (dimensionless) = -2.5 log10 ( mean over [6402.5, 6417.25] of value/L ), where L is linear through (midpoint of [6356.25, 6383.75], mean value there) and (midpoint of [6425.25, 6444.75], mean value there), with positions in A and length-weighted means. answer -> 0.05 mag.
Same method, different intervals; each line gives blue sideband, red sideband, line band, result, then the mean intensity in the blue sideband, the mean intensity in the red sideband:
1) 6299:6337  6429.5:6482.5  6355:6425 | 0.02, 25.7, 27.3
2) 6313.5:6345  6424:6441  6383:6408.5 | 0.03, 25.8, 27.5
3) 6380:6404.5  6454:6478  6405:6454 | -0.02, 26.6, 26.6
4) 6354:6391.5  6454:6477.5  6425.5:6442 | -0.05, 26.1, 26.6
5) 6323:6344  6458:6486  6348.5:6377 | 0.01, 26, 27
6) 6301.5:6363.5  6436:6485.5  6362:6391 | 0.02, 25.9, 27.3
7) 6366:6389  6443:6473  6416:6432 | 0.00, 26.3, 27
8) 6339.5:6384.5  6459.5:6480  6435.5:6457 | -0.03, 26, 27.3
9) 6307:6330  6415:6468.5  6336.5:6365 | 0.00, 25.6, 27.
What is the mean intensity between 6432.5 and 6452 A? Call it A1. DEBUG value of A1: 28.3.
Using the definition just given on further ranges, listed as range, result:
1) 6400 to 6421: 25.7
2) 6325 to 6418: 26.1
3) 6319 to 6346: 25.9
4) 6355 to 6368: 25.2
